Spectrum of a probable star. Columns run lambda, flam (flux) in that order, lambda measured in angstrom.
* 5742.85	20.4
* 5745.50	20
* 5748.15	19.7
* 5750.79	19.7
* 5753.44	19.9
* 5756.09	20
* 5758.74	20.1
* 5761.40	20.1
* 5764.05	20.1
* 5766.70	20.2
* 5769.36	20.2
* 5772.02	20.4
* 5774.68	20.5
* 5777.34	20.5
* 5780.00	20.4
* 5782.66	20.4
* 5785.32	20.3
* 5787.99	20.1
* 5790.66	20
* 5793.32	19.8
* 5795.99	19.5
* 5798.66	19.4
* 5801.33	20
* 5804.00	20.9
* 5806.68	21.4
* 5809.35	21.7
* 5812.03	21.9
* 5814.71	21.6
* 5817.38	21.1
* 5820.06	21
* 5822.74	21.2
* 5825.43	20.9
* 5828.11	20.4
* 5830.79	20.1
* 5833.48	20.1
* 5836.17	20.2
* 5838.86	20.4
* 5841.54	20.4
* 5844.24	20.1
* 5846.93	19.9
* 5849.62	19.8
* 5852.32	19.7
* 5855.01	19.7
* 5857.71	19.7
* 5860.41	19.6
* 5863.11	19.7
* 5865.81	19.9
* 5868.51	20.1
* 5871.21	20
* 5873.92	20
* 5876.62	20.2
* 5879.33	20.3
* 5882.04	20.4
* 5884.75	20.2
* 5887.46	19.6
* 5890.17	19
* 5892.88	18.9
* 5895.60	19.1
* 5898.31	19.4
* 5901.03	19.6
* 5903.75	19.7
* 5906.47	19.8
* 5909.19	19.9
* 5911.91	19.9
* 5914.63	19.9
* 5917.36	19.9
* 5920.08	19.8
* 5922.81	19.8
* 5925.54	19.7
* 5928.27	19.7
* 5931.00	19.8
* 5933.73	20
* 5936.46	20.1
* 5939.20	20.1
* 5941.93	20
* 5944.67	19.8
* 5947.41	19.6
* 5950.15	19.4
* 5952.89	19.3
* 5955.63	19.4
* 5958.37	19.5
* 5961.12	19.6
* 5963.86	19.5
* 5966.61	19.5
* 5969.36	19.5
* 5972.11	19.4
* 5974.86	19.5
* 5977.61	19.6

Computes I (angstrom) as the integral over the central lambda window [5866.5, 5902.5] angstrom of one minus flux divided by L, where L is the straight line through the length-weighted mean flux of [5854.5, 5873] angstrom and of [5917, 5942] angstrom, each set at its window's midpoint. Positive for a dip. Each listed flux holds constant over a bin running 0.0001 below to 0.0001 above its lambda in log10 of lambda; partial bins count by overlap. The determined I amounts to 0.15 angstrom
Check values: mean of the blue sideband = 19.8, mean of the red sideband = 19.9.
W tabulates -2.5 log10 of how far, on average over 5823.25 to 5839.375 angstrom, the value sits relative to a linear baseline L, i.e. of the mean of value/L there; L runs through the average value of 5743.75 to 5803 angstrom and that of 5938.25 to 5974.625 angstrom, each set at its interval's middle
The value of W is -0.03 mag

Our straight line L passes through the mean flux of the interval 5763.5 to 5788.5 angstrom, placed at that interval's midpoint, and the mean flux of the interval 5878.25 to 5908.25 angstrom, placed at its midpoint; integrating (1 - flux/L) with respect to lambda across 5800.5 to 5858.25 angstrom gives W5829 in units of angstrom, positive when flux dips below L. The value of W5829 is -1.6 angstrom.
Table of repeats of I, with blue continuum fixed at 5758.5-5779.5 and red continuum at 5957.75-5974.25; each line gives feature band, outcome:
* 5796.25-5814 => -0.6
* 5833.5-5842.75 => -0.1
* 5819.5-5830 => -0.4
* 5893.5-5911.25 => 0.2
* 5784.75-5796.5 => 0.1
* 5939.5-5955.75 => -0.1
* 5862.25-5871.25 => 0.0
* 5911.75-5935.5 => -0.2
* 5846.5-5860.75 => 0.1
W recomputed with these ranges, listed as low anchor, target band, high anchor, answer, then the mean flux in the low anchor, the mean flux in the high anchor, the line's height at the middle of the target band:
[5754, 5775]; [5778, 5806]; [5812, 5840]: 0.02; 20.2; 20.8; 20.4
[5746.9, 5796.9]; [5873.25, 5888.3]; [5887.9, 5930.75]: -0.02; 20.1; 19.6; 19.7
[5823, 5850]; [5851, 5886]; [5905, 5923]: 0.01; 20.3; 19.9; 20.1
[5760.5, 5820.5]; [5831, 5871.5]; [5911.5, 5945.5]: 0.01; 20.5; 19.9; 20.2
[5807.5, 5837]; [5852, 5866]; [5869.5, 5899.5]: 0.03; 20.9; 19.7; 20.2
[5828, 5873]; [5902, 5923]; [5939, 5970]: -0.01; 20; 19.6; 19.7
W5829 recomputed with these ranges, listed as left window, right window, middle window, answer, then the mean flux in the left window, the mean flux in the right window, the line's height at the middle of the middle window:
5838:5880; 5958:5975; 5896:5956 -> -0.2 angstrom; 20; 19.5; 19.7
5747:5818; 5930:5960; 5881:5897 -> 0.3 angstrom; 20.4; 19.7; 19.9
